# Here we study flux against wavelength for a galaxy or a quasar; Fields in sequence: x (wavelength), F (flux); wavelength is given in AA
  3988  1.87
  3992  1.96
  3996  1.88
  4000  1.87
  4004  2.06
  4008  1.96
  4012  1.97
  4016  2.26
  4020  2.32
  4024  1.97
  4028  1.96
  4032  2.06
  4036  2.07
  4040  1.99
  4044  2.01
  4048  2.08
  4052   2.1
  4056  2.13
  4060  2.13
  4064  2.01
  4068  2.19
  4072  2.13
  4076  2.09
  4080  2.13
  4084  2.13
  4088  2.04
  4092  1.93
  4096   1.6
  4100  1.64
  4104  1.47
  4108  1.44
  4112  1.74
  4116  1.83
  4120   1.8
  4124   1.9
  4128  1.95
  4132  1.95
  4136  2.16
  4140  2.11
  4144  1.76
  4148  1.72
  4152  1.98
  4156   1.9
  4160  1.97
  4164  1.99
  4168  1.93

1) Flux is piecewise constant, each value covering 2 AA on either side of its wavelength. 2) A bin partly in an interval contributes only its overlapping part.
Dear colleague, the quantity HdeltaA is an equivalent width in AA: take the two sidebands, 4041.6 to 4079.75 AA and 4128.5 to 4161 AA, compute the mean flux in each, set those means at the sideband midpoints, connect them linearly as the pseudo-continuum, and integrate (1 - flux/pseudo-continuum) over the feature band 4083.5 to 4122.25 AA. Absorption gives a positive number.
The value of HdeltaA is 5.2 AA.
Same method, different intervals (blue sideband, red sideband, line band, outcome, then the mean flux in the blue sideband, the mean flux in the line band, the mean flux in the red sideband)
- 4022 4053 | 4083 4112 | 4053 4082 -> -3.61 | 2.03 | 2.12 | 1.74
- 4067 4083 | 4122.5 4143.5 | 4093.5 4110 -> 4.15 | 2.13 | 1.55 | 2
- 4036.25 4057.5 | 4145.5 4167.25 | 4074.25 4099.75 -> 0.56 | 2.06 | 1.96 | 1.91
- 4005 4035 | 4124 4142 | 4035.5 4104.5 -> 1.66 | 2.07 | 2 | 2.03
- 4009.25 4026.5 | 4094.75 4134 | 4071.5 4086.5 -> -1.93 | 2.12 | 2.12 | 1.73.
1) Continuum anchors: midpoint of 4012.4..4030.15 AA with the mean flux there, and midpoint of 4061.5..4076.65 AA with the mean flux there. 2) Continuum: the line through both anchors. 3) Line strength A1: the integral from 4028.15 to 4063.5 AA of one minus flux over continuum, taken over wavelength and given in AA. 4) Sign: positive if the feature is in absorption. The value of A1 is 0.8 AA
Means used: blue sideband 2.11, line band 2.06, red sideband 2.11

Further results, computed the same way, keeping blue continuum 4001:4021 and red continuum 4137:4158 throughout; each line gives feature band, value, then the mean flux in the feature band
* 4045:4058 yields -0.38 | 2.1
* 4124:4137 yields -0.41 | 1.99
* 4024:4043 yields 0.43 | 2.01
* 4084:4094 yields -0.14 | 2.01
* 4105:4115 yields 1.81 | 1.6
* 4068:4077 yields -0.55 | 2.13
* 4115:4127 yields 0.55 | 1.85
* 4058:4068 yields -0.36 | 2.09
